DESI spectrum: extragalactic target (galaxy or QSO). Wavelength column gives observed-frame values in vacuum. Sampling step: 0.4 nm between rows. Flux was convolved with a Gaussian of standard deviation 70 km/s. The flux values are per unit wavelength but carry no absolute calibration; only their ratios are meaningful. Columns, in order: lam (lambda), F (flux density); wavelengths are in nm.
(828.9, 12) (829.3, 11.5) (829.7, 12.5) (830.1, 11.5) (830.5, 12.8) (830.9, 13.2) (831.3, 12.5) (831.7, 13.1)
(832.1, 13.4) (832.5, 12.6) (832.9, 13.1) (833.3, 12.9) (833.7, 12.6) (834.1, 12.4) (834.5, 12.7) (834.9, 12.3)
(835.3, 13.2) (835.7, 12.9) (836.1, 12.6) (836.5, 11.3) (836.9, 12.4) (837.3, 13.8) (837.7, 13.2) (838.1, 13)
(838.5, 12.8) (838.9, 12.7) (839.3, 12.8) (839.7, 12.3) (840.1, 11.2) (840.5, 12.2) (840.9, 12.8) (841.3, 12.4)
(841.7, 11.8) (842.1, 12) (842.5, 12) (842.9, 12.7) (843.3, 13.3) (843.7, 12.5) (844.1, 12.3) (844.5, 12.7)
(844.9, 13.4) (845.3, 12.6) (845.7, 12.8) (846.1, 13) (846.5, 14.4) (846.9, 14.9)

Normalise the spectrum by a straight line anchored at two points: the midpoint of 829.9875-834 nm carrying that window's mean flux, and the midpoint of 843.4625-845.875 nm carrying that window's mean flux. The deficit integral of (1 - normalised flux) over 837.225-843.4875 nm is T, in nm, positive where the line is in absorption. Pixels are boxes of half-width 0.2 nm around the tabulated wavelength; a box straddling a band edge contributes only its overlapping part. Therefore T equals 0.10 nm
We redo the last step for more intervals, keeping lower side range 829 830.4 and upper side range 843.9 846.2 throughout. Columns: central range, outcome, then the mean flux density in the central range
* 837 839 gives -0.11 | 13.1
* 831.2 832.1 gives -0.07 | 13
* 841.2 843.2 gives 0.06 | 12.2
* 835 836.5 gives -0.05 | 12.6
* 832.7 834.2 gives -0.08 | 12.8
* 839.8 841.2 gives 0.05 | 12.1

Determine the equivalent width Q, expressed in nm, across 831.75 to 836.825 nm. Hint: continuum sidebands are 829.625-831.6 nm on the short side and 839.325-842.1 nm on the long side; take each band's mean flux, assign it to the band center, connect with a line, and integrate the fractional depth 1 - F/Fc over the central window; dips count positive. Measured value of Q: -0.11 nm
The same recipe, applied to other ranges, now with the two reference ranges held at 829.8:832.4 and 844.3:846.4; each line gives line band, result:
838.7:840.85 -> 0.100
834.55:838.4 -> 0.024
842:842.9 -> 0.053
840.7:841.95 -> 0.057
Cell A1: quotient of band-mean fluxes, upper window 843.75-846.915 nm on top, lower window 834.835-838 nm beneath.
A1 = 1.0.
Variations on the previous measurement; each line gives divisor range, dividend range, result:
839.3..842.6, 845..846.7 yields 1.09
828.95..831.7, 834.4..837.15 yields 1.01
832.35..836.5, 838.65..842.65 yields 0.97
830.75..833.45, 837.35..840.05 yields 0.98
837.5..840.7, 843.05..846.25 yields 1.02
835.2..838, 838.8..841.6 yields 0.96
